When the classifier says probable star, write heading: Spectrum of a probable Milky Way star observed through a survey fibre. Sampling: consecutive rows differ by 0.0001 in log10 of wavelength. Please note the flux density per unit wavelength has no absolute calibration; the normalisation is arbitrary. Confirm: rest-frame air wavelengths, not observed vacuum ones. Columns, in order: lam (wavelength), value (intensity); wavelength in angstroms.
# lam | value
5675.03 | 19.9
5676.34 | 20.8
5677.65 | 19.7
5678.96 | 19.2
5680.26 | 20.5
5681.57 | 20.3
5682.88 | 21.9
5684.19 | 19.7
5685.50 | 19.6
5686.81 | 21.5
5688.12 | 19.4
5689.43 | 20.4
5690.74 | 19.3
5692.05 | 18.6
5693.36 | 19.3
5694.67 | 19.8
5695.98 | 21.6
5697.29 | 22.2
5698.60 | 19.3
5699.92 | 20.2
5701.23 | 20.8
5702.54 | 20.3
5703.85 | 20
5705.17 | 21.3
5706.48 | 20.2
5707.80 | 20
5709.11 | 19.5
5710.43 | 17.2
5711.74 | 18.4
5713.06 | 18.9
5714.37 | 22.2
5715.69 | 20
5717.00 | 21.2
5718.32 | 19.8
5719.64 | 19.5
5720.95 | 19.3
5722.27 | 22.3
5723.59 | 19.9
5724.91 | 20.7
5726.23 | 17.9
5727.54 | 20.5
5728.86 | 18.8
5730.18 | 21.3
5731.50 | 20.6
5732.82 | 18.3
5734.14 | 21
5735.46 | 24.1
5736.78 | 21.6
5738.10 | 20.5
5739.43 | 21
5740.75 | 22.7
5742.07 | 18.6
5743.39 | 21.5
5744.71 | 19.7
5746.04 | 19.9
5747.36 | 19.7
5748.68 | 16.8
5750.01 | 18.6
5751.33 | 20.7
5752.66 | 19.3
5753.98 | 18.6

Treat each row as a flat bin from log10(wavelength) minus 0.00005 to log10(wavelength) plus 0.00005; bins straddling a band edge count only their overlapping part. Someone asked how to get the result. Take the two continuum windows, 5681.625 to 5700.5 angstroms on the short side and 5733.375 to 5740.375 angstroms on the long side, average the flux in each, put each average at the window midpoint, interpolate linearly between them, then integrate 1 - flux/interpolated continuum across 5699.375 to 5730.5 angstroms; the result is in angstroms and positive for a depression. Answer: 1.4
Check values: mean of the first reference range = 20.2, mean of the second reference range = 21.6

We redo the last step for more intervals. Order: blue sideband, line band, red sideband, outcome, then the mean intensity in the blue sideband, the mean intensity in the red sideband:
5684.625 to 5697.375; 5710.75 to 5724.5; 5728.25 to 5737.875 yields 0.3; 20.1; 20.8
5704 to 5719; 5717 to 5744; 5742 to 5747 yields -0.7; 19.9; 20.1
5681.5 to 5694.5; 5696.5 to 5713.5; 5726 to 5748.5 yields 0.2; 20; 20.4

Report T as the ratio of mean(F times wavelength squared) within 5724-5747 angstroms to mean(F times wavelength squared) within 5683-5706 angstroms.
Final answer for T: 1.03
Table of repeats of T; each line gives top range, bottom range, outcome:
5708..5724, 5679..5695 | 1.00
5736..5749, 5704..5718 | 1.03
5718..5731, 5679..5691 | 1.00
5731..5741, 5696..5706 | 1.04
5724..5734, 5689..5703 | 0.99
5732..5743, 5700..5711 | 1.06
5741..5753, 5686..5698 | 0.98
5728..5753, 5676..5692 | 1.03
